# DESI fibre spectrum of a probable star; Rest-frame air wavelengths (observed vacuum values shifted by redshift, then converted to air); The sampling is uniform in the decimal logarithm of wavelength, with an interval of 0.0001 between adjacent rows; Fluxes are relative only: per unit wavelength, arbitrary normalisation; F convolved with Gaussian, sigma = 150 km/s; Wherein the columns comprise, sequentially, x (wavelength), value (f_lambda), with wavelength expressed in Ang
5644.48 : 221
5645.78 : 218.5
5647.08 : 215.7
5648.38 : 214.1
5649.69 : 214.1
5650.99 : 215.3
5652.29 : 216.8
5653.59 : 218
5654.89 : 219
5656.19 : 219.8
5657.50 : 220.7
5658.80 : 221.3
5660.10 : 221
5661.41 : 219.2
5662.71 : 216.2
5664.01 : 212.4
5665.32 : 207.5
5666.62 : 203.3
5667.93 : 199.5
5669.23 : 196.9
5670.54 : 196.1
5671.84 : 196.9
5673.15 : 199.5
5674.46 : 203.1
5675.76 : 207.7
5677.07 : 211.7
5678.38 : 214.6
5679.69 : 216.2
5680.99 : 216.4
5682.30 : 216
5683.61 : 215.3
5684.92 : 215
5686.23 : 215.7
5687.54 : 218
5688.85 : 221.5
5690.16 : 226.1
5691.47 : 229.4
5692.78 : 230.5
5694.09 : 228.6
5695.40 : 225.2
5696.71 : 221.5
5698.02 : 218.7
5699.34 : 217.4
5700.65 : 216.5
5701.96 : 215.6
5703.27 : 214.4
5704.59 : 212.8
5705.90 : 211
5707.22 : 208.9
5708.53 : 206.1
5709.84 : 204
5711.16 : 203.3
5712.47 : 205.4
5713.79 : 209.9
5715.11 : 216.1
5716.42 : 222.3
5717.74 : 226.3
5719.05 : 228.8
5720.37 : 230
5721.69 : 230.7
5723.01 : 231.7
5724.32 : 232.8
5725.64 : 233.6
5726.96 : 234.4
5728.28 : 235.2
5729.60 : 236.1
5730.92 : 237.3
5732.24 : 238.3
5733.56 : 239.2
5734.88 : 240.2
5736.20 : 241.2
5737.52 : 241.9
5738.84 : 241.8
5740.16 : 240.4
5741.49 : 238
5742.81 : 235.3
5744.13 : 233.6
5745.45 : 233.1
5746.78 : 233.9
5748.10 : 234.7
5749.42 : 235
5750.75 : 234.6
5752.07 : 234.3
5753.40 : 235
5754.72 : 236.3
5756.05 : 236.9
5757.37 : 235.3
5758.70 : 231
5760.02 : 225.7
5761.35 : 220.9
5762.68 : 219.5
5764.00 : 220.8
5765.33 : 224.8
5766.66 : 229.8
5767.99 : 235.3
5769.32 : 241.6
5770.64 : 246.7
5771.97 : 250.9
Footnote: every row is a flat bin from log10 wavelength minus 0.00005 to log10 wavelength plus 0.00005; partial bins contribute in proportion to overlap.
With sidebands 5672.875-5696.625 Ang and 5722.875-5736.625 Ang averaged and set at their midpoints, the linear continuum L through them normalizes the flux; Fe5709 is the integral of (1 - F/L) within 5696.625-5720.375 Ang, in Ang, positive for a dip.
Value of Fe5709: 1.4 Ang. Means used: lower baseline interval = 218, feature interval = 215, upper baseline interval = 237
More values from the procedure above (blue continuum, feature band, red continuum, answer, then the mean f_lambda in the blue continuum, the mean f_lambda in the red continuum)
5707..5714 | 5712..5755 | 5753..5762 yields -2.81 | 206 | 232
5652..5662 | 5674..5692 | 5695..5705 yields 0.18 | 220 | 218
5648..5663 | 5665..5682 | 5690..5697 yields 1.29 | 218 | 227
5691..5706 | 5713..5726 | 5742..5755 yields 0.03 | 220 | 235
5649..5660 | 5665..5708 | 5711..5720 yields 0.81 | 218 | 217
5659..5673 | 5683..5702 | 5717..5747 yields -0.24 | 207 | 235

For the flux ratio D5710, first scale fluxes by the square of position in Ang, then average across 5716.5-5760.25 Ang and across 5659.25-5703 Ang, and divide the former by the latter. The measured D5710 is 1.1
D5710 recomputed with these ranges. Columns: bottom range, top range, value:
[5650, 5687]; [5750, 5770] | 1.12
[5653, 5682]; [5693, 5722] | 1.04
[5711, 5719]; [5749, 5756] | 1.10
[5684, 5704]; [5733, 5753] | 1.09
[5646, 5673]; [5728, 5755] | 1.15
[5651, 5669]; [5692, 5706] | 1.04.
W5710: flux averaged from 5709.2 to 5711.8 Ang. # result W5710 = 203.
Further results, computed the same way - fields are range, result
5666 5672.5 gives 198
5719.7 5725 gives 231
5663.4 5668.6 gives 206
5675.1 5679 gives 211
